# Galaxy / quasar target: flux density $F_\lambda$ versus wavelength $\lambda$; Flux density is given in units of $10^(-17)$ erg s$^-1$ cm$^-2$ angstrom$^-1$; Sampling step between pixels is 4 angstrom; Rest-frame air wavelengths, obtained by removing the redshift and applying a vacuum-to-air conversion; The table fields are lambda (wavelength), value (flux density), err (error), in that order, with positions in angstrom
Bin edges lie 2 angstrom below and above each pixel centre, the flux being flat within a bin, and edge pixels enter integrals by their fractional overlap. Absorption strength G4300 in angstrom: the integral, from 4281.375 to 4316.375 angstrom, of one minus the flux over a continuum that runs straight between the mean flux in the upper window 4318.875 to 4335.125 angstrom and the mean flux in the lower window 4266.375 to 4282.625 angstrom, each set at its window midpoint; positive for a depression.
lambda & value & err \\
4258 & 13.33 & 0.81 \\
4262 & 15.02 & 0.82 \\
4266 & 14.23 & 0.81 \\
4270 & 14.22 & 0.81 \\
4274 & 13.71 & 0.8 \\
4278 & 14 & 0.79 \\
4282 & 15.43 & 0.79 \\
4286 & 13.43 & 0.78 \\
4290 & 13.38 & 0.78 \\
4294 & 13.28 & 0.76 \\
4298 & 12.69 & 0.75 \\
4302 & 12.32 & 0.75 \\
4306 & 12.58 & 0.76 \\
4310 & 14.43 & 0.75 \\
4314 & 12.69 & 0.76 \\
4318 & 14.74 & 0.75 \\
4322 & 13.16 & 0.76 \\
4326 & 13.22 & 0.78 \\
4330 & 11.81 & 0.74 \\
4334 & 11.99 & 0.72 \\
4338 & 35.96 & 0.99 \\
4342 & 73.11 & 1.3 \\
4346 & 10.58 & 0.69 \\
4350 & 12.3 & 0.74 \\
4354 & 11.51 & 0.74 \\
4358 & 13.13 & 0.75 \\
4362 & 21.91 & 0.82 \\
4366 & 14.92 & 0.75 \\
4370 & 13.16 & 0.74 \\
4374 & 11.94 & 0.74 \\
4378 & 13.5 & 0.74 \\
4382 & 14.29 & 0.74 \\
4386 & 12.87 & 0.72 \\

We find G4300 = 0.6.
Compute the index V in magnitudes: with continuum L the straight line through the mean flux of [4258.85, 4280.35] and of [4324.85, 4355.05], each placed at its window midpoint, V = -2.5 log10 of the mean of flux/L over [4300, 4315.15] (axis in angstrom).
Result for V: 0.413 mag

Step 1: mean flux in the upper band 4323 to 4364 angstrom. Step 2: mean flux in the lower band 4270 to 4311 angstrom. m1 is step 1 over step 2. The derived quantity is 1.6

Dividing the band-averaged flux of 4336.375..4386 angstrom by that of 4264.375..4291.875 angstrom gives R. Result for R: 1.43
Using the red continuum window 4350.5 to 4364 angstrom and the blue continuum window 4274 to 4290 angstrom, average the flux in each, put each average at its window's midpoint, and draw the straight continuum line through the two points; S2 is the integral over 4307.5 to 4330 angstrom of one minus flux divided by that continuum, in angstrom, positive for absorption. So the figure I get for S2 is 1.8 angstrom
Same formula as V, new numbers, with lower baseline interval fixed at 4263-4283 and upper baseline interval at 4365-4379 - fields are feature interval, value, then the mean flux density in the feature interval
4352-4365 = -0.157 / 15.5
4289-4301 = 0.083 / 13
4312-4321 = 0.015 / 13.7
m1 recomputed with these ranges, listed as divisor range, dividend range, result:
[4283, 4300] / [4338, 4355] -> 2.16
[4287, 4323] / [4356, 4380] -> 1.11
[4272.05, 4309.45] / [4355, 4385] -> 1.08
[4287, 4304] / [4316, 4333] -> 1.02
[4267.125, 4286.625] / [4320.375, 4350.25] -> 1.65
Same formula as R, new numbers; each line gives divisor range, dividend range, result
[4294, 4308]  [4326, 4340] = 1.50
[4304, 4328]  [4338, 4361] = 1.86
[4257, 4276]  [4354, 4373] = 1.07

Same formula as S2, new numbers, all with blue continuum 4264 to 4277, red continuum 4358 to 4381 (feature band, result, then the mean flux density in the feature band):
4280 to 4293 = 0.15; 14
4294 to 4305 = 1.26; 12.7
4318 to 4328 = 0.68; 13.5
